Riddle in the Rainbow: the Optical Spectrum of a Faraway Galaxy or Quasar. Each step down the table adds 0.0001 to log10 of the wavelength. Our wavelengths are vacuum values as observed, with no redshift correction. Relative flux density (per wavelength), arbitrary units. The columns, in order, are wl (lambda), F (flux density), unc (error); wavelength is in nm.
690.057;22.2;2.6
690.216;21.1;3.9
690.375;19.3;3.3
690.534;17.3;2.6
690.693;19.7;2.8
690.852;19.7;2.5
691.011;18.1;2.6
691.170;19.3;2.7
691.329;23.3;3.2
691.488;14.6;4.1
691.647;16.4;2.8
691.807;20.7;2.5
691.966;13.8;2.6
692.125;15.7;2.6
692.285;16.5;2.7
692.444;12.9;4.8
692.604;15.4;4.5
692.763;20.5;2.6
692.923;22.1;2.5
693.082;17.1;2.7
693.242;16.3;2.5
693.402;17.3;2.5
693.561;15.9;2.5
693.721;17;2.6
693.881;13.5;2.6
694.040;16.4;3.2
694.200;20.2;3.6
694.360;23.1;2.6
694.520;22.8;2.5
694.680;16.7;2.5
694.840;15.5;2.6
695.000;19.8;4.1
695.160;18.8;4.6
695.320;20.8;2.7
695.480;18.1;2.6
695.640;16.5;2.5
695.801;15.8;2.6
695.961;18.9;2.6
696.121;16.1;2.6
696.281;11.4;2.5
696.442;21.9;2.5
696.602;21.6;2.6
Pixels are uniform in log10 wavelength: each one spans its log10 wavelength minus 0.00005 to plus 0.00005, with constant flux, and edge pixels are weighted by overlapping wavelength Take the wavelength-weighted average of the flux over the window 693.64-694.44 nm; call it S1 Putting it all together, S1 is 18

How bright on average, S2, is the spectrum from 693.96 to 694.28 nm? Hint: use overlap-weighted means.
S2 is 18.3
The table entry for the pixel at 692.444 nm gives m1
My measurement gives 12.9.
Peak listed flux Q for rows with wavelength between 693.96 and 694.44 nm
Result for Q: 23.1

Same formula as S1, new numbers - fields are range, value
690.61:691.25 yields 19.2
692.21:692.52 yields 14.7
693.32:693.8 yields 16.7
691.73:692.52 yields 15.9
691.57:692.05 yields 17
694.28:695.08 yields 19.6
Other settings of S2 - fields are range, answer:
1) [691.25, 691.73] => 18.1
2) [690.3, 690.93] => 19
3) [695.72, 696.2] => 16.9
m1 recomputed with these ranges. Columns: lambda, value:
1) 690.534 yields 17.3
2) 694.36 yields 23.1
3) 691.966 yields 13.8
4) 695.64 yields 16.5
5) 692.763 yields 20.5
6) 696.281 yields 11.4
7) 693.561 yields 15.9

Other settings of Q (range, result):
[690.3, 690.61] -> 19.3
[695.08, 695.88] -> 20.8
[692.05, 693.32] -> 22.1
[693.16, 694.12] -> 17.3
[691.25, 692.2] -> 23.3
